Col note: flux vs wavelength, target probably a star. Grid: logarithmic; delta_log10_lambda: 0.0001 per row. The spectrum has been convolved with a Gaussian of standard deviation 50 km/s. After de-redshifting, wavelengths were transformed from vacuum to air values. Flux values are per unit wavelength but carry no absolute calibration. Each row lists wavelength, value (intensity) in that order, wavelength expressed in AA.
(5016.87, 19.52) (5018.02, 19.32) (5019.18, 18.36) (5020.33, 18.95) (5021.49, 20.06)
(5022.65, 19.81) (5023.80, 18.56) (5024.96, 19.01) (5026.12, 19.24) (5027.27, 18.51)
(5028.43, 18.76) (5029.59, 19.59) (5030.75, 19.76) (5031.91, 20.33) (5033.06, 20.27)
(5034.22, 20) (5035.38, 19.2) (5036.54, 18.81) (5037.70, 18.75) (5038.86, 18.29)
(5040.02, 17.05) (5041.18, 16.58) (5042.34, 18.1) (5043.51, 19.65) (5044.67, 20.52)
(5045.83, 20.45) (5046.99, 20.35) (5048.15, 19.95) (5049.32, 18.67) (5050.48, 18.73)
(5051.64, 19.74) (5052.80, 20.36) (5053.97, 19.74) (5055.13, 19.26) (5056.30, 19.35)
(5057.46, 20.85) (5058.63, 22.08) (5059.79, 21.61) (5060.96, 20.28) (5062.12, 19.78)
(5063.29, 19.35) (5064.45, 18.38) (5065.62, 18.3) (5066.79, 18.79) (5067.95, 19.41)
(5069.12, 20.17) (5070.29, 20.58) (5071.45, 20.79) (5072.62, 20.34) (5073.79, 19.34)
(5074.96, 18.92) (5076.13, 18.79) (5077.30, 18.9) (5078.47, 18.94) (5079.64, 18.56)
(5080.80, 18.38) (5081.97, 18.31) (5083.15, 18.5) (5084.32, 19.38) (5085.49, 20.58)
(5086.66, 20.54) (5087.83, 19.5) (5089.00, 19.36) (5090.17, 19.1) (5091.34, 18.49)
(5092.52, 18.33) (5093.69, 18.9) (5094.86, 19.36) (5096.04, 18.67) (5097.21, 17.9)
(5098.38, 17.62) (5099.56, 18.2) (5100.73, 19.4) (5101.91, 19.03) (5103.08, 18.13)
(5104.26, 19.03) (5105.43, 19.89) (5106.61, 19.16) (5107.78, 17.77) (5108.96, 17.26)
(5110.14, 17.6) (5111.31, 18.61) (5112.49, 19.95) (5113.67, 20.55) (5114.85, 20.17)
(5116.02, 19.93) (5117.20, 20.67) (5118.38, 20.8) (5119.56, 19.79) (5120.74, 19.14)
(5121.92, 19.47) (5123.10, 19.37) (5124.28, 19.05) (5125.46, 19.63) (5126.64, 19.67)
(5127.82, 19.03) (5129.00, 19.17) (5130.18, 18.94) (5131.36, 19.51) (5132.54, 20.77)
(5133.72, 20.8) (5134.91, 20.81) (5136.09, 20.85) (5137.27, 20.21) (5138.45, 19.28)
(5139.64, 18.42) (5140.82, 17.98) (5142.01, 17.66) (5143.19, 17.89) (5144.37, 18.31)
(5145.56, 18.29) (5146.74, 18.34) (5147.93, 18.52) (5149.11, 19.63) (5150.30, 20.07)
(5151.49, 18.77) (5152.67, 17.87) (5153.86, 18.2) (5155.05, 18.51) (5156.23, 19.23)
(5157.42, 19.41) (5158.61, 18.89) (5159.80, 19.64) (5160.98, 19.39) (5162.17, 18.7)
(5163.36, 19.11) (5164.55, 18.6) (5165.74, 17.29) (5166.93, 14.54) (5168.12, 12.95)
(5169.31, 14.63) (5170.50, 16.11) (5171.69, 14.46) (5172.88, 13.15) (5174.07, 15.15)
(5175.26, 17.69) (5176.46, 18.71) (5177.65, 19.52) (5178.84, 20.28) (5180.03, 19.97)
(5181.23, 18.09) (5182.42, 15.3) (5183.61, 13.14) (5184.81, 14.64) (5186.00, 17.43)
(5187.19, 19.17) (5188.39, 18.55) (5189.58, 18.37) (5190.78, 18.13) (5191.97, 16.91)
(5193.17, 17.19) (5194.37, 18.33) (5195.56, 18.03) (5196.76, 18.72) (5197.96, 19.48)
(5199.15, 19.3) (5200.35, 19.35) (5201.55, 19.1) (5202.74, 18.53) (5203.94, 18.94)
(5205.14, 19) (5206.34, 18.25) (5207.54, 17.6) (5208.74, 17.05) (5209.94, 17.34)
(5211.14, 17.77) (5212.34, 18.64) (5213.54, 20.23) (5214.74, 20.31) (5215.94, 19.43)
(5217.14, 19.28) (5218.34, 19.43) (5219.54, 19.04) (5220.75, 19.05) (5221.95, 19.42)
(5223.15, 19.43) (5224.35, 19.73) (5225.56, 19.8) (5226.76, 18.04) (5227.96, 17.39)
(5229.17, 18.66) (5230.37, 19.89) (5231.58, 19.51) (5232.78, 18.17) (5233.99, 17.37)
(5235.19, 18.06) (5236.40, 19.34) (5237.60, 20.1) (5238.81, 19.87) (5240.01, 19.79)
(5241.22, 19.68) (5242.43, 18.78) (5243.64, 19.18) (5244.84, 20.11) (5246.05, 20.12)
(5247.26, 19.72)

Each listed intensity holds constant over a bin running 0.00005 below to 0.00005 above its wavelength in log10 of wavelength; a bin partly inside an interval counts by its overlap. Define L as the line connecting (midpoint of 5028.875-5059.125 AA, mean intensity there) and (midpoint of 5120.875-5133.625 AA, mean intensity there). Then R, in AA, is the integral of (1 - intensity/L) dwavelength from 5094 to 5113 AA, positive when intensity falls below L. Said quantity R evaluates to 0.9 AA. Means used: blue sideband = 19.5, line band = 18.6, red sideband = 19.5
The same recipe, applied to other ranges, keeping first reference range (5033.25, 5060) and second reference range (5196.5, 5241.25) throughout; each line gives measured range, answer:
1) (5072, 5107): 0.63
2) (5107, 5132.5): -0.17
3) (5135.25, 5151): 0.21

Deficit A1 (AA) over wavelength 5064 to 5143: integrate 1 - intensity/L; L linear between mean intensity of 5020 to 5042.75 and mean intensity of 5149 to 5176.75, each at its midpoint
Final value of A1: -4.7 AA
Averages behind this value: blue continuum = 19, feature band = 19.2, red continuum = 17.5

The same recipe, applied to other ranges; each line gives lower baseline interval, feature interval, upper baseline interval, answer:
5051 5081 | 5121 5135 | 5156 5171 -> -1.0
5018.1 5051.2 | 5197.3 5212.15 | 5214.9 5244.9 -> 0.5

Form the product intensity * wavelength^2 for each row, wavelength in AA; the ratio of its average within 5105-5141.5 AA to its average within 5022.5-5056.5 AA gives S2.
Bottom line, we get 1.0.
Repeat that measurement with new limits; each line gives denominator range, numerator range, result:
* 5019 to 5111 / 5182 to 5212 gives 0.98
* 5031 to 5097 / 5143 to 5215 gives 0.97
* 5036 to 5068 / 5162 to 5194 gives 0.92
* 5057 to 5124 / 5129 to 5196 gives 0.96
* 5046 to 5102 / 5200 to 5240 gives 1.03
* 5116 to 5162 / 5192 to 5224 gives 1.00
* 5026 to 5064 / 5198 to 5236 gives 1.03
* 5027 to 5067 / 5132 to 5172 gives 0.98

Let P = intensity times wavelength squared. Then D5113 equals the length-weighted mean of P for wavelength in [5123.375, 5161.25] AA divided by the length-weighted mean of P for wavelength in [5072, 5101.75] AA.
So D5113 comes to 1.0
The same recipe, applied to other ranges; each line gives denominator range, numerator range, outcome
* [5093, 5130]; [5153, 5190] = 0.93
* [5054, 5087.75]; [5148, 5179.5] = 0.94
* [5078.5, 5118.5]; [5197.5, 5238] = 1.04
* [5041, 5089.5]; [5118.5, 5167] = 1.00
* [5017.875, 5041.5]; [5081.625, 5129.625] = 1.04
